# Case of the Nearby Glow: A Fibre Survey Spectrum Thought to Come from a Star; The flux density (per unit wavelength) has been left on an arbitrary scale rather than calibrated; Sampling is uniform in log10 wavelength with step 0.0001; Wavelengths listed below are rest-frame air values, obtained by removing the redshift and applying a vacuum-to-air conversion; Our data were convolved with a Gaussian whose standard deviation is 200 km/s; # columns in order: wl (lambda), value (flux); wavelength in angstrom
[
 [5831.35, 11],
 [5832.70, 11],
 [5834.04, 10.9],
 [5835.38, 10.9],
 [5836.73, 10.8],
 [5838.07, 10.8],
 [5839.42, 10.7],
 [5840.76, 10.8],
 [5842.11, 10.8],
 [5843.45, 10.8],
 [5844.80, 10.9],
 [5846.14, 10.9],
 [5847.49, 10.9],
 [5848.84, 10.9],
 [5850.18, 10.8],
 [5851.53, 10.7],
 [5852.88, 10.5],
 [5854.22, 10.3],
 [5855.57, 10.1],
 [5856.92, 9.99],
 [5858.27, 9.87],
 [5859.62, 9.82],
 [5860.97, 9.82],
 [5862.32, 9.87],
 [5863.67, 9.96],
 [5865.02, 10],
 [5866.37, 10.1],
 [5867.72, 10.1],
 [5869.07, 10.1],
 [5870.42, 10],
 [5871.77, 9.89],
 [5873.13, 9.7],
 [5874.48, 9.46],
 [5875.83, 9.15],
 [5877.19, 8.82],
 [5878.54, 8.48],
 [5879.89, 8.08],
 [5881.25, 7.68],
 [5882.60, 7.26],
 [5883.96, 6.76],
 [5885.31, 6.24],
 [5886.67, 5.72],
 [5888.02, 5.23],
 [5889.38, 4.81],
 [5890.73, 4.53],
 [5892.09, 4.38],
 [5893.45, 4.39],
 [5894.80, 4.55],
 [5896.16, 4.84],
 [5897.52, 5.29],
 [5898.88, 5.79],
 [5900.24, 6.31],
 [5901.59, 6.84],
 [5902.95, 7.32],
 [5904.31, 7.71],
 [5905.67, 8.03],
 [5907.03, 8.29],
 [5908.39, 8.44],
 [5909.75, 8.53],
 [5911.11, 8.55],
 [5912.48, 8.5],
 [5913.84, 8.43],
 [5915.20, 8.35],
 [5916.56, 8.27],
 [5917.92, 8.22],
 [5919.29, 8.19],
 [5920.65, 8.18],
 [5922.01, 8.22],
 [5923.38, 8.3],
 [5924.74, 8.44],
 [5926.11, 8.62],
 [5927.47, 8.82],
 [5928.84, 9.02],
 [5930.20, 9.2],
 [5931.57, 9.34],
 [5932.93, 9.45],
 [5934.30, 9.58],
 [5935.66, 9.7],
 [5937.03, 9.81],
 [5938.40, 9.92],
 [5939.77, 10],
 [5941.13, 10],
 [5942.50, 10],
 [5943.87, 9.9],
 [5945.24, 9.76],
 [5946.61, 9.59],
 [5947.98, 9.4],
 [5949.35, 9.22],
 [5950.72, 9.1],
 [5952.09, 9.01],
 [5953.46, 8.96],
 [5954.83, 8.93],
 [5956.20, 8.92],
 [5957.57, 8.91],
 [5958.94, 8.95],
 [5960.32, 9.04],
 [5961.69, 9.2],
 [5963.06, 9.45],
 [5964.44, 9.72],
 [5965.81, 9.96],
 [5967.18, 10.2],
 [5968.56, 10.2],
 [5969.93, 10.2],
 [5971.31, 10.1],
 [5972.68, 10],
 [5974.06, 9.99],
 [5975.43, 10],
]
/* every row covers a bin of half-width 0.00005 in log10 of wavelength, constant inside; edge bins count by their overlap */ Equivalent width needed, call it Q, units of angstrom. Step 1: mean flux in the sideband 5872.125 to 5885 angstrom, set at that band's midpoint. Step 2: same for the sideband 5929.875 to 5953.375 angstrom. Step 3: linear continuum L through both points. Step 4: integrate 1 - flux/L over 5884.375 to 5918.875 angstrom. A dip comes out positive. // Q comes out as 8.3 angstrom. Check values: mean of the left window 8.35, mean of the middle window 6.72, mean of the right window 9.58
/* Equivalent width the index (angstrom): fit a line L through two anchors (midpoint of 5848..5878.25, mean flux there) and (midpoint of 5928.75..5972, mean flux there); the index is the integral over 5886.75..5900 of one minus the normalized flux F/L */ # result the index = 6.6 angstrom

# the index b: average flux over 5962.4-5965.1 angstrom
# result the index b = 9.56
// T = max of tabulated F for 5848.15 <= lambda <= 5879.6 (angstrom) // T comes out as 10.9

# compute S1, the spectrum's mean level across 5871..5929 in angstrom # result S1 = 7.45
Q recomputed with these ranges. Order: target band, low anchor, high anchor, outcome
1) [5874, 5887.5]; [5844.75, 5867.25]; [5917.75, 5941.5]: 3.0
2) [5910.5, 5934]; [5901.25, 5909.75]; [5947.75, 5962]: -1.0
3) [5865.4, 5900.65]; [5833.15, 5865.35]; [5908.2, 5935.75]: 9.0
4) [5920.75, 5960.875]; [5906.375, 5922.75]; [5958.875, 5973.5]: -0.8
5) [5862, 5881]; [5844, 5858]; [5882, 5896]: -4.3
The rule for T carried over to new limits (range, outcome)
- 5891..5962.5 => 10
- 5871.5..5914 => 9.89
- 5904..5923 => 8.55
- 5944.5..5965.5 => 9.76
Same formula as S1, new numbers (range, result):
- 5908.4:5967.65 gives 9.1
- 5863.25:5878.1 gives 9.73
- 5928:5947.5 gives 9.65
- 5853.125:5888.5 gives 8.98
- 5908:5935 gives 8.64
